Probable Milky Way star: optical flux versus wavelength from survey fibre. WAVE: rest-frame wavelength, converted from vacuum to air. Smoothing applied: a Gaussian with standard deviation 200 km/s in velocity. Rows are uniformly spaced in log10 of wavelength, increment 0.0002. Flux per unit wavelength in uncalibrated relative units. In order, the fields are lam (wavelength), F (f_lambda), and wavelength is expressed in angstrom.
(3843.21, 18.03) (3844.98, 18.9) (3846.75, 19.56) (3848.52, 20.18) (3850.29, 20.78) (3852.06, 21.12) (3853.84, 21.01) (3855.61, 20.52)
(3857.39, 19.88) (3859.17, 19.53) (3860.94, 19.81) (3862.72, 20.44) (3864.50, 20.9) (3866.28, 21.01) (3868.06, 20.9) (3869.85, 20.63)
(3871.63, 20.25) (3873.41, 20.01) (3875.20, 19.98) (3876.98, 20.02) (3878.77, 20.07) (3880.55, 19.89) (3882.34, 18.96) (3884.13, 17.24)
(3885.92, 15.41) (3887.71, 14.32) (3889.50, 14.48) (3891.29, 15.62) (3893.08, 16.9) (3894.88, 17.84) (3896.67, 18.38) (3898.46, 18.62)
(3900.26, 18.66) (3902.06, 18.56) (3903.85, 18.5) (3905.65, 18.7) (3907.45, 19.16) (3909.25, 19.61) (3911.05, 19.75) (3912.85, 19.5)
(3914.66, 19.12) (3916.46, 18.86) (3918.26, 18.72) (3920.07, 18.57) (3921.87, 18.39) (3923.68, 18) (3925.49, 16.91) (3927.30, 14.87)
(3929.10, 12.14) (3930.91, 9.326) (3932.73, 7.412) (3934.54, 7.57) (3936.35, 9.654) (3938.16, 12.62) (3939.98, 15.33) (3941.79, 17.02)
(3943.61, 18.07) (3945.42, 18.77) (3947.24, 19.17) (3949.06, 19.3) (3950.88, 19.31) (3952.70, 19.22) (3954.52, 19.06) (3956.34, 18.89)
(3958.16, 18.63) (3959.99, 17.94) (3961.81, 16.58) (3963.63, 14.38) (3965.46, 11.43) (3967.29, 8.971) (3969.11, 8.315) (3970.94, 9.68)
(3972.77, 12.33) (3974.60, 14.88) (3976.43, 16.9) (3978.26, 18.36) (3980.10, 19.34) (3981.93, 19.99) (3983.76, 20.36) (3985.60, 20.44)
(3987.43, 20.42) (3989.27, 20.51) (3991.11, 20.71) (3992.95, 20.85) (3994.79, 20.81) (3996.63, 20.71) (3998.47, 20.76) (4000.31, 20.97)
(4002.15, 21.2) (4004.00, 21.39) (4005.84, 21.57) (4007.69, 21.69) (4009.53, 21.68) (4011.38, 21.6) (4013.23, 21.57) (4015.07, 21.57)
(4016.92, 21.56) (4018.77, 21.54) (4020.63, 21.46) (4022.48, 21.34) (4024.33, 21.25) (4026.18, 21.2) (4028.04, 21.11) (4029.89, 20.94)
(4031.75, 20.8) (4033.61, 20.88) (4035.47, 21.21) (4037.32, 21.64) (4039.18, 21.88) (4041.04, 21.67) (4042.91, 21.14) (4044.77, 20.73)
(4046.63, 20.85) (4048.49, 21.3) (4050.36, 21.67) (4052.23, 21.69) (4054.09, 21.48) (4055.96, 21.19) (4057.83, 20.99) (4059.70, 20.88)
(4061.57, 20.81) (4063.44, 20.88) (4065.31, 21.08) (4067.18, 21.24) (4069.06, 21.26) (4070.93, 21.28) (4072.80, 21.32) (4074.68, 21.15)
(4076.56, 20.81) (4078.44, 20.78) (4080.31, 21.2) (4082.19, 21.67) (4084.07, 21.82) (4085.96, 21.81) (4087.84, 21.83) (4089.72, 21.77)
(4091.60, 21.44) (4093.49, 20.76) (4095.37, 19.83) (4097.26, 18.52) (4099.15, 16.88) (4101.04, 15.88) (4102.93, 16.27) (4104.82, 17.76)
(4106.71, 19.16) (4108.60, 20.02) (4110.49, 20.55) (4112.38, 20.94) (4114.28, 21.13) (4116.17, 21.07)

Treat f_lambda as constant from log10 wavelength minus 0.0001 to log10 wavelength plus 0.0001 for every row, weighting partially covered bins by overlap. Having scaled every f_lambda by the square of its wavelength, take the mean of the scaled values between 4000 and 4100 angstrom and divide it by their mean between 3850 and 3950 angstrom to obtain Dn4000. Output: 1.3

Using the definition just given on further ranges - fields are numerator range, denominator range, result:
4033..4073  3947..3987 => 1.34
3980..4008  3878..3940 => 1.31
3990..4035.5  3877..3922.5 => 1.23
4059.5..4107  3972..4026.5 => 1.04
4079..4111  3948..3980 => 1.35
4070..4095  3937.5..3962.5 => 1.27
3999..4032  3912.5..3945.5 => 1.47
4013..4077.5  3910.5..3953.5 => 1.40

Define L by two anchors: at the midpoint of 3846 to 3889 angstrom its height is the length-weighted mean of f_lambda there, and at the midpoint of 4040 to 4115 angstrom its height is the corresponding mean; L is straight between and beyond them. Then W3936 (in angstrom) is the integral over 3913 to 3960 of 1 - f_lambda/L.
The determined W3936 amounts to 8.62 angstrom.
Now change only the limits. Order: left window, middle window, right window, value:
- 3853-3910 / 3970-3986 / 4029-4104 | 2.5 angstrom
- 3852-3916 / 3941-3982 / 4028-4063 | 7.7 angstrom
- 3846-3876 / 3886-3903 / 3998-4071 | 3.0 angstrom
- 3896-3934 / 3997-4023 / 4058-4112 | -3.4 angstrom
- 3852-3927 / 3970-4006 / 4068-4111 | 0.8 angstrom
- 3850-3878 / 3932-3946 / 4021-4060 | 5.1 angstrom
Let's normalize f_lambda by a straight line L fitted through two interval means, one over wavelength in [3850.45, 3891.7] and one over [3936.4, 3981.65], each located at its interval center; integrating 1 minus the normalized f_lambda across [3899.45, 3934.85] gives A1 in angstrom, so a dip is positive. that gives 1.7 angstrom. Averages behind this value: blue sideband 19.3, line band 16.8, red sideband 16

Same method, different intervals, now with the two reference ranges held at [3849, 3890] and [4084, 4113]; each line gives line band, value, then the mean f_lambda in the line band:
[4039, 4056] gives -1.52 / 21.3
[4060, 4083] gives -1.77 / 21.1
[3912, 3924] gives 0.46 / 18.8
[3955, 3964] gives 0.92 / 17.6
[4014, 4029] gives -1.38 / 21.4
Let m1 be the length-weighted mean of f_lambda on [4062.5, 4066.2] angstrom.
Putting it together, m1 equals 21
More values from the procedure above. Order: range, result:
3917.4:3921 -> 18.6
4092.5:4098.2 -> 19.7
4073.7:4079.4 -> 20.9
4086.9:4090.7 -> 21.8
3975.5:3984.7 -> 19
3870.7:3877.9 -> 20.1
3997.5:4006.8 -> 21.2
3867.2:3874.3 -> 20.4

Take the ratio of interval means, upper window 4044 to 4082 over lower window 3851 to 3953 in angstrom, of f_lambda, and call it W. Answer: 1.2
